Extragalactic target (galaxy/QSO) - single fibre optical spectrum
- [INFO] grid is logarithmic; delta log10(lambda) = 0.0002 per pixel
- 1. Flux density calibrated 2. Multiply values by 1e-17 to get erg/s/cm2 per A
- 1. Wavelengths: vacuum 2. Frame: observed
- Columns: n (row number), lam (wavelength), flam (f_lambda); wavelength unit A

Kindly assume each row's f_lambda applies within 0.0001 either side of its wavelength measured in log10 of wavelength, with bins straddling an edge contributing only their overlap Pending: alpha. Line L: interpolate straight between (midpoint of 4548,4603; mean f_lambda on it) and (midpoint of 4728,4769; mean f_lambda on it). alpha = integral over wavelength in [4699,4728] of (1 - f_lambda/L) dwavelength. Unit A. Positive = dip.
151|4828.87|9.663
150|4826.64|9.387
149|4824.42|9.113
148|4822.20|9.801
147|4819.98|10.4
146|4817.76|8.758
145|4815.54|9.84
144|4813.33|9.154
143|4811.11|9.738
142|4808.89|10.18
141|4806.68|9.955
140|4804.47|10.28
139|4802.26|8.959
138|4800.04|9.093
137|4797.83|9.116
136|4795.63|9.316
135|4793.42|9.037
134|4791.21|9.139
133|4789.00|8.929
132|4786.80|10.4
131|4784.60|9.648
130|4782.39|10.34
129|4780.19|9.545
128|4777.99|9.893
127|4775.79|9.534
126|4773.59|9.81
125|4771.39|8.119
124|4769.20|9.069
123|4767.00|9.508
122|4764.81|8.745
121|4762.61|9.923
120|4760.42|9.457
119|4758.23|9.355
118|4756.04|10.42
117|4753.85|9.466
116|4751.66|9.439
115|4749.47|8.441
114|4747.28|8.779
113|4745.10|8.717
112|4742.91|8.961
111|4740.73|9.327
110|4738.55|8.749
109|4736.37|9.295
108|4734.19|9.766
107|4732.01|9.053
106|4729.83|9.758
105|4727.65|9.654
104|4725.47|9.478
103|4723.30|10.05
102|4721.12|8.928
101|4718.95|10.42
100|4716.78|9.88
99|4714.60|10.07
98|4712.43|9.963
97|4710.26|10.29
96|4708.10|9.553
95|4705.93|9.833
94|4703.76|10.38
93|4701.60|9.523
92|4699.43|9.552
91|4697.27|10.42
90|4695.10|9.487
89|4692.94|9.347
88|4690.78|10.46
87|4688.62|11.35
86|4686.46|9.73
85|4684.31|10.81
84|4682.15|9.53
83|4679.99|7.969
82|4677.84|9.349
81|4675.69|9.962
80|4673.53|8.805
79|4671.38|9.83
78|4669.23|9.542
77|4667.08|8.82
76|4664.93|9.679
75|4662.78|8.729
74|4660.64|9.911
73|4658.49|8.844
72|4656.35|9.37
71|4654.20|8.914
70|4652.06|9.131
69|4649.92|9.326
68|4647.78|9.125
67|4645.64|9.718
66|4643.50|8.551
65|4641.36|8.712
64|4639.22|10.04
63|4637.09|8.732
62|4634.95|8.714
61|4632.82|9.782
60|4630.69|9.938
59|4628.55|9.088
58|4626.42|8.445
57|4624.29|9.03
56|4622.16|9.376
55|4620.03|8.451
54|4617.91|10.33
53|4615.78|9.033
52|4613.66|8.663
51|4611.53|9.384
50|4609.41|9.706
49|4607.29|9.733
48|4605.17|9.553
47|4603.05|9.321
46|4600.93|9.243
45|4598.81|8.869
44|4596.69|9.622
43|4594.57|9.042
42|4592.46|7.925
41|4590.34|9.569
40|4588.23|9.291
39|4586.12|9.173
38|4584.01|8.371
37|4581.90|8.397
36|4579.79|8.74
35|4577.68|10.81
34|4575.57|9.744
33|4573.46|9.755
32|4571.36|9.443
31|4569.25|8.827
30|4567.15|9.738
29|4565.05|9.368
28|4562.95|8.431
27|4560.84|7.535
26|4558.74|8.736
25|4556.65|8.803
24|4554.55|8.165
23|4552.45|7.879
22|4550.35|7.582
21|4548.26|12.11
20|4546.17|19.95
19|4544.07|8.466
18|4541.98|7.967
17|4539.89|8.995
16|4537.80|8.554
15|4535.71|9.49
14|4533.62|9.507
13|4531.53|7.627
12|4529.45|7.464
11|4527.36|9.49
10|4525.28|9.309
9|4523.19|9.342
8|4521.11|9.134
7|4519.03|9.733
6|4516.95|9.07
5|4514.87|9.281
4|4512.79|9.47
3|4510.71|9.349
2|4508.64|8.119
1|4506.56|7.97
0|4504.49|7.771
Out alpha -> -1.9 A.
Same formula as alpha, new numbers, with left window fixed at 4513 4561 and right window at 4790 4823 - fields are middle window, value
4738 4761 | 0.7 A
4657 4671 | 0.2 A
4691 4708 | -0.7 A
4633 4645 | 0.5 A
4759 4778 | 0.4 A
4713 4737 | -0.6 A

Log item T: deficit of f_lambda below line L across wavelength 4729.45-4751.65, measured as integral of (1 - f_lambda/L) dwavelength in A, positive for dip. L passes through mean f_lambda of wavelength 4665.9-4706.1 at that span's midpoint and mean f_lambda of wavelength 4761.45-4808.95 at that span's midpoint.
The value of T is 1.2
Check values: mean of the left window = 9.72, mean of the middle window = 9.08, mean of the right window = 9.46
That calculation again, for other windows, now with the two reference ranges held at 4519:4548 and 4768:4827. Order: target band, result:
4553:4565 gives 1.6 A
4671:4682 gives 0.5 A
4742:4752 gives 0.8 A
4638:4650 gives 0.5 A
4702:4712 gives -0.4 A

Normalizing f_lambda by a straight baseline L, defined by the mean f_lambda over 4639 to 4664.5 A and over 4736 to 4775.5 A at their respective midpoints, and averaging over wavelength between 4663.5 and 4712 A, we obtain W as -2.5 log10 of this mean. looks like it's -0.06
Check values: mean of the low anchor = 9.18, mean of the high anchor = 9.21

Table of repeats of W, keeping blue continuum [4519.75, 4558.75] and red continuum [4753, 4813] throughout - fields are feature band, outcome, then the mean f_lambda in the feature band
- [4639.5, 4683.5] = 0.029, 9.21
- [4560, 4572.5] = 0.060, 8.92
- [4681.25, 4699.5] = -0.070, 10.1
